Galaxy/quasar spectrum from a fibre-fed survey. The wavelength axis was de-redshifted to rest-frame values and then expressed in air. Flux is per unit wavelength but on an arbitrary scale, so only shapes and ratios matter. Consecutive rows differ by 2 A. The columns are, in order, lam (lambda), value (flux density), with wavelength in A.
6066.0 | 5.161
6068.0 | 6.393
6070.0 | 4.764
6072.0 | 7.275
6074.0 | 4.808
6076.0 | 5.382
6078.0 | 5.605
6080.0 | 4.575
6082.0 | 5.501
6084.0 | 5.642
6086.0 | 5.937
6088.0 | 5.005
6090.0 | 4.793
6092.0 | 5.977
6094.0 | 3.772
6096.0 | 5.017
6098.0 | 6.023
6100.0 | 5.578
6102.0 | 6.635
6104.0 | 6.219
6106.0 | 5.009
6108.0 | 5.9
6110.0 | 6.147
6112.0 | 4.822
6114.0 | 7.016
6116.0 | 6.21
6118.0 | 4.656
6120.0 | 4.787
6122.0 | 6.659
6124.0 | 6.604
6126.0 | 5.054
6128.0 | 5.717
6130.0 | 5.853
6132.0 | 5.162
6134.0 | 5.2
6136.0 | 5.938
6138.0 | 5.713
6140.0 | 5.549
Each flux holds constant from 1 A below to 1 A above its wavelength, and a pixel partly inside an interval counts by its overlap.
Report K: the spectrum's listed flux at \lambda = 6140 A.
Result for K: 5.549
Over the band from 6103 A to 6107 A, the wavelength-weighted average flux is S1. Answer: 5.61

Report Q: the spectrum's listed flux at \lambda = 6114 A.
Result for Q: 7.016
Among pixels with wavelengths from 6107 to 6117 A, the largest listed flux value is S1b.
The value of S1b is 7.016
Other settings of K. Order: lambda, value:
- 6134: 5.2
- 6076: 5.382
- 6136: 5.938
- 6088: 5.005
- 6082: 5.501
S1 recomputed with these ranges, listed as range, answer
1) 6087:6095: 4.89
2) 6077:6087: 5.45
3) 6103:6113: 5.62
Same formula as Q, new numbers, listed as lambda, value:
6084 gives 5.642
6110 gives 6.147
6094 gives 3.772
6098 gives 6.023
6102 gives 6.635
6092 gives 5.977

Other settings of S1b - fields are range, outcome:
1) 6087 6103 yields 6.635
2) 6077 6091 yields 5.937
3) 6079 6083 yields 5.501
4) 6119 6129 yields 6.659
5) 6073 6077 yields 5.382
